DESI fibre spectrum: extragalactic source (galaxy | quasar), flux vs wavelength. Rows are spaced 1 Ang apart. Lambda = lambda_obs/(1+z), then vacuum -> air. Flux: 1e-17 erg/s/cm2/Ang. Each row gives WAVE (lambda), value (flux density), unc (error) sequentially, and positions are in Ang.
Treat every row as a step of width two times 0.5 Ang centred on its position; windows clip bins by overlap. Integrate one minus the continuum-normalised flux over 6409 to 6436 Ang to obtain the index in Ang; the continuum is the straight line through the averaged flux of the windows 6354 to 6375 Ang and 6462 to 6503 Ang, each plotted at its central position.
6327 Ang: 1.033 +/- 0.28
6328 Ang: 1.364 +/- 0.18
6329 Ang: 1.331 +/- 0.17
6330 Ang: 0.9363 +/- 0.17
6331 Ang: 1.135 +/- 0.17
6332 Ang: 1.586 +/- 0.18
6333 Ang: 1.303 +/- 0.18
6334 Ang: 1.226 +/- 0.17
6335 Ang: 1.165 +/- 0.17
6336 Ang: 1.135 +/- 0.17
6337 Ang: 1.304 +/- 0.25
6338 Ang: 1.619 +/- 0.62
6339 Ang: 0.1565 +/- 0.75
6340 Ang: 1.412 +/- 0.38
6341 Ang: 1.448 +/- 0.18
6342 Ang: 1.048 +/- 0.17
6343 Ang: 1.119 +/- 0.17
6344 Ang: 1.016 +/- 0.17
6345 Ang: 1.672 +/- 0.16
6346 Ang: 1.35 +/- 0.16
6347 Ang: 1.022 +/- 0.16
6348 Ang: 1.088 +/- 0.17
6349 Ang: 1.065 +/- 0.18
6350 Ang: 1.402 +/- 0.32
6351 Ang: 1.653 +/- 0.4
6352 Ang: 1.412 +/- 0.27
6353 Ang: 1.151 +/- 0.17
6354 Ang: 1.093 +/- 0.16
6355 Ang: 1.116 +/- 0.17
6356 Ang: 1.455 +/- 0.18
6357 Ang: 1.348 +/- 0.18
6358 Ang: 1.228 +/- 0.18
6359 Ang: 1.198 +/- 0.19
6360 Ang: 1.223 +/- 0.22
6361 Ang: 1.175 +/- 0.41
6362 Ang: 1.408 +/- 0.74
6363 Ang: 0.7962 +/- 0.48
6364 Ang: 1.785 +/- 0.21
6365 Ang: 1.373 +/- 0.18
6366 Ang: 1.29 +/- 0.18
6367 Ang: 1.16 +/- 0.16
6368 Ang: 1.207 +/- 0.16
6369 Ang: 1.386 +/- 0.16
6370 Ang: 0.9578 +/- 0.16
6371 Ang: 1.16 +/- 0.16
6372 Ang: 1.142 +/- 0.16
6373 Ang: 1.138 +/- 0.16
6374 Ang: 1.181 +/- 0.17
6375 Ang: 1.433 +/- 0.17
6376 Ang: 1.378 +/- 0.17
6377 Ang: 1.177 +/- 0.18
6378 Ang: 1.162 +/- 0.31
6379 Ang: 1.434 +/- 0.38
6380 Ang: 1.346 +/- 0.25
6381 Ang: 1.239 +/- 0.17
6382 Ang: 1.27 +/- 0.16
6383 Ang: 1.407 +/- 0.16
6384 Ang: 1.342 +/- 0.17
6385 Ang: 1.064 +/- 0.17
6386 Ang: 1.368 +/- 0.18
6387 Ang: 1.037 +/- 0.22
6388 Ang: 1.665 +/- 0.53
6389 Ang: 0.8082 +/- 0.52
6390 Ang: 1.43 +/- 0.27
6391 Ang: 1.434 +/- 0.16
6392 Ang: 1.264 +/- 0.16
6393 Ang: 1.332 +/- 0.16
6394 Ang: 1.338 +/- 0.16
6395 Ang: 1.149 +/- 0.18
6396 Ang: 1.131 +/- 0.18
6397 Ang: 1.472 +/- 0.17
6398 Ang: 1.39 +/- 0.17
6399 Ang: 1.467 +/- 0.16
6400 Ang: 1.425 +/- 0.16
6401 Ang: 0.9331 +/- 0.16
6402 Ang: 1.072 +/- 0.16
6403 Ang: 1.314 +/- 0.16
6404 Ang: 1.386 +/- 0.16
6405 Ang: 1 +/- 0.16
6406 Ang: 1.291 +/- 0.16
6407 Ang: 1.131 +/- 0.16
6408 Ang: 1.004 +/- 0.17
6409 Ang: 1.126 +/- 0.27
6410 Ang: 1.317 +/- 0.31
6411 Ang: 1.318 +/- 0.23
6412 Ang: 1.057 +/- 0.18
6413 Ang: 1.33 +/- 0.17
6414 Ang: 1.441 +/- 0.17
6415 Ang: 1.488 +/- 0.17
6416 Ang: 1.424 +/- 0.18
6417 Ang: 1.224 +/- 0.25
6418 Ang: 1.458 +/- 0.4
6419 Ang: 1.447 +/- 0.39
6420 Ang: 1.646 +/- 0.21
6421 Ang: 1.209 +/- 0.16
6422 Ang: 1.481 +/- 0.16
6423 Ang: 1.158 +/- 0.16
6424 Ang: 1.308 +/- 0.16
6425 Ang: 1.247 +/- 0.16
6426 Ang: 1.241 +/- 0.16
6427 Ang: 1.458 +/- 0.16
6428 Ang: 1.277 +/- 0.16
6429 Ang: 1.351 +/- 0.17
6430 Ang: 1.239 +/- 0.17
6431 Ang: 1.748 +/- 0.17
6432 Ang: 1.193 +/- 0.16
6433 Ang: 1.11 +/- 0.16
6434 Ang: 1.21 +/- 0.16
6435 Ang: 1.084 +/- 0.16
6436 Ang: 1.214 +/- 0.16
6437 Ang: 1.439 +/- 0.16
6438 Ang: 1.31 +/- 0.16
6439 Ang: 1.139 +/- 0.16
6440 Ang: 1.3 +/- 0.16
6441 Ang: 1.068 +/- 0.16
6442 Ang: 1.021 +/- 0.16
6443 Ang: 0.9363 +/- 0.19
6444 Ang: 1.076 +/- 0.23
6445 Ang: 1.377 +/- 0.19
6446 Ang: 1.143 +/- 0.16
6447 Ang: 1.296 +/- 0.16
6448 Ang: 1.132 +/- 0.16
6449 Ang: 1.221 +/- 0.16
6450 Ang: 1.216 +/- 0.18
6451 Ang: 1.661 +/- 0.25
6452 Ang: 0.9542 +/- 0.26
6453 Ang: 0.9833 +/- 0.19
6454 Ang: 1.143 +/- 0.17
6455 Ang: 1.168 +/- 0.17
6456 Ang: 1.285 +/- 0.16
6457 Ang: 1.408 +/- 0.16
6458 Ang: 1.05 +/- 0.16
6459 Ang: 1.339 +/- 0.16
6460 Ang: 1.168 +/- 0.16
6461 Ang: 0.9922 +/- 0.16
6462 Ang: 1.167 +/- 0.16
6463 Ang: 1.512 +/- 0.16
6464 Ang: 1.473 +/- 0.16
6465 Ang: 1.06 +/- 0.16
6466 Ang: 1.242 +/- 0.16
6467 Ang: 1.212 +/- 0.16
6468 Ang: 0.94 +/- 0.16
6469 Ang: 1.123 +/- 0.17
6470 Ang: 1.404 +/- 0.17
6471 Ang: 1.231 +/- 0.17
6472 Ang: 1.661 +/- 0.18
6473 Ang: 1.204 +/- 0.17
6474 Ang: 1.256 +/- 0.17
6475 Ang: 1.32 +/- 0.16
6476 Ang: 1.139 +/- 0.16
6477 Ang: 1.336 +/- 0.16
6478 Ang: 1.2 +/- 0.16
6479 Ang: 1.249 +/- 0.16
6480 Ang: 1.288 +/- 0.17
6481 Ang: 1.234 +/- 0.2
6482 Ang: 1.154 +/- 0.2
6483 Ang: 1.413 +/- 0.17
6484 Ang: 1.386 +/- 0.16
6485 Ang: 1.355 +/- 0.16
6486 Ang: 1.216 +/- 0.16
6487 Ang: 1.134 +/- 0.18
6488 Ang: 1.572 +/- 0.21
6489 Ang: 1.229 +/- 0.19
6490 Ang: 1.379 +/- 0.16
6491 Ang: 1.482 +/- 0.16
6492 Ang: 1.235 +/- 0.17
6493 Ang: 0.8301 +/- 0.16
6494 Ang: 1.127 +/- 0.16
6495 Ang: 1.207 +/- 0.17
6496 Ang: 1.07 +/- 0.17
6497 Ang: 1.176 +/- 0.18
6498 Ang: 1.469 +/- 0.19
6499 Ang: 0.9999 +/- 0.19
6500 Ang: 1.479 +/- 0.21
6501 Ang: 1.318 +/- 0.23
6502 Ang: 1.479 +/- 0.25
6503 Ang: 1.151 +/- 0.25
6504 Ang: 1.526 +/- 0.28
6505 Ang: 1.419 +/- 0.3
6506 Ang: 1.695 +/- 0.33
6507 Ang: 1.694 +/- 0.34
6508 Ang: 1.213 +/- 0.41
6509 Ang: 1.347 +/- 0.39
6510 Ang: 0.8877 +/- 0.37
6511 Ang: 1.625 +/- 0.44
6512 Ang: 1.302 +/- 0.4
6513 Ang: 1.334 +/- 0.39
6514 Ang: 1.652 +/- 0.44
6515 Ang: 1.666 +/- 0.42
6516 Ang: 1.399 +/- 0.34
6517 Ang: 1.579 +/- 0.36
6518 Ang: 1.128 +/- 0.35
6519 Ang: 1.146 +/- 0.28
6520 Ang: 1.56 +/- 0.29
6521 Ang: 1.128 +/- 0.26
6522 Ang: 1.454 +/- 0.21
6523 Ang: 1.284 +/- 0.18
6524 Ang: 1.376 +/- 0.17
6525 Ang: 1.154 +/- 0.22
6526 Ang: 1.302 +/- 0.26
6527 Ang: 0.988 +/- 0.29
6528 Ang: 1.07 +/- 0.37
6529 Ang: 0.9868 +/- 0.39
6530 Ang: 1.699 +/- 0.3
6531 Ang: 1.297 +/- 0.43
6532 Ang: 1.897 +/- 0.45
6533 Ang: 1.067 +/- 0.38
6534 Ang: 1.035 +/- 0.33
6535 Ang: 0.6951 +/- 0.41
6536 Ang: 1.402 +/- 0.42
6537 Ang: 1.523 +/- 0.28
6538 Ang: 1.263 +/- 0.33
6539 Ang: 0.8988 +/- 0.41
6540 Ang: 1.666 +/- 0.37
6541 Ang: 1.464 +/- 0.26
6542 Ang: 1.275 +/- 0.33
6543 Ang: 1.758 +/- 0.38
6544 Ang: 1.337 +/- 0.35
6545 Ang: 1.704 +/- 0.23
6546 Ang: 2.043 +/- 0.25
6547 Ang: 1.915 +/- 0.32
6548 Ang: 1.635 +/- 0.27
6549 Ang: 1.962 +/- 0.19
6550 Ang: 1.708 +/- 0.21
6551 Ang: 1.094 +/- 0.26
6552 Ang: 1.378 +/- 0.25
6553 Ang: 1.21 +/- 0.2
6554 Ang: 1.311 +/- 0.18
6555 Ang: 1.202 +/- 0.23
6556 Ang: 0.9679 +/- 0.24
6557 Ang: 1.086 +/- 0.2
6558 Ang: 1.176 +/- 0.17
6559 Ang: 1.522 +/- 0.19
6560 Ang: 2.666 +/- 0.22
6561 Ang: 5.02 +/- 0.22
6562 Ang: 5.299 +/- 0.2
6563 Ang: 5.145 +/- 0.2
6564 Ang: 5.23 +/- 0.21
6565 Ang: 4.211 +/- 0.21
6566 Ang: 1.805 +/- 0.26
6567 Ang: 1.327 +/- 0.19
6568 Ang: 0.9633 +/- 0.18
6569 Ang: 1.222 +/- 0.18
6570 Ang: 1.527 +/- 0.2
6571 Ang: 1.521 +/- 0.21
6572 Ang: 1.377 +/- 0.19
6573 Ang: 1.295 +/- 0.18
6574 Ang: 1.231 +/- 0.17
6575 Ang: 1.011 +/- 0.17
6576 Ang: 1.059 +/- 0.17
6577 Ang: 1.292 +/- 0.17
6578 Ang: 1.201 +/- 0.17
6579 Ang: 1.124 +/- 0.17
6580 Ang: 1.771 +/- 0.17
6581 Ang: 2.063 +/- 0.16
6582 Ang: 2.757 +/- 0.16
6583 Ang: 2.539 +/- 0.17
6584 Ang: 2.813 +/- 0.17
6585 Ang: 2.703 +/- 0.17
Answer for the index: -1.5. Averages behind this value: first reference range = 1.24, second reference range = 1.27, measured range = 1.32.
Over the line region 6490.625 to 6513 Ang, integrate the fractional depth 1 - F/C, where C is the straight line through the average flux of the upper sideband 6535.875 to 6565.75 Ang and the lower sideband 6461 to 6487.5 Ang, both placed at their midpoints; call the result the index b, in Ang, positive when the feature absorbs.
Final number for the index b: 3.6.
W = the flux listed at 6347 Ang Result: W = 1.022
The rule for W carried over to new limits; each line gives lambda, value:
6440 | 1.3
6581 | 2.063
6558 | 1.176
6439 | 1.139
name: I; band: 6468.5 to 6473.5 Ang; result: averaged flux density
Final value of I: 1.32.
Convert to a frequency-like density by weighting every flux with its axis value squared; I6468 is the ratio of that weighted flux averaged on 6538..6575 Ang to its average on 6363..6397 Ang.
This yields 1.6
